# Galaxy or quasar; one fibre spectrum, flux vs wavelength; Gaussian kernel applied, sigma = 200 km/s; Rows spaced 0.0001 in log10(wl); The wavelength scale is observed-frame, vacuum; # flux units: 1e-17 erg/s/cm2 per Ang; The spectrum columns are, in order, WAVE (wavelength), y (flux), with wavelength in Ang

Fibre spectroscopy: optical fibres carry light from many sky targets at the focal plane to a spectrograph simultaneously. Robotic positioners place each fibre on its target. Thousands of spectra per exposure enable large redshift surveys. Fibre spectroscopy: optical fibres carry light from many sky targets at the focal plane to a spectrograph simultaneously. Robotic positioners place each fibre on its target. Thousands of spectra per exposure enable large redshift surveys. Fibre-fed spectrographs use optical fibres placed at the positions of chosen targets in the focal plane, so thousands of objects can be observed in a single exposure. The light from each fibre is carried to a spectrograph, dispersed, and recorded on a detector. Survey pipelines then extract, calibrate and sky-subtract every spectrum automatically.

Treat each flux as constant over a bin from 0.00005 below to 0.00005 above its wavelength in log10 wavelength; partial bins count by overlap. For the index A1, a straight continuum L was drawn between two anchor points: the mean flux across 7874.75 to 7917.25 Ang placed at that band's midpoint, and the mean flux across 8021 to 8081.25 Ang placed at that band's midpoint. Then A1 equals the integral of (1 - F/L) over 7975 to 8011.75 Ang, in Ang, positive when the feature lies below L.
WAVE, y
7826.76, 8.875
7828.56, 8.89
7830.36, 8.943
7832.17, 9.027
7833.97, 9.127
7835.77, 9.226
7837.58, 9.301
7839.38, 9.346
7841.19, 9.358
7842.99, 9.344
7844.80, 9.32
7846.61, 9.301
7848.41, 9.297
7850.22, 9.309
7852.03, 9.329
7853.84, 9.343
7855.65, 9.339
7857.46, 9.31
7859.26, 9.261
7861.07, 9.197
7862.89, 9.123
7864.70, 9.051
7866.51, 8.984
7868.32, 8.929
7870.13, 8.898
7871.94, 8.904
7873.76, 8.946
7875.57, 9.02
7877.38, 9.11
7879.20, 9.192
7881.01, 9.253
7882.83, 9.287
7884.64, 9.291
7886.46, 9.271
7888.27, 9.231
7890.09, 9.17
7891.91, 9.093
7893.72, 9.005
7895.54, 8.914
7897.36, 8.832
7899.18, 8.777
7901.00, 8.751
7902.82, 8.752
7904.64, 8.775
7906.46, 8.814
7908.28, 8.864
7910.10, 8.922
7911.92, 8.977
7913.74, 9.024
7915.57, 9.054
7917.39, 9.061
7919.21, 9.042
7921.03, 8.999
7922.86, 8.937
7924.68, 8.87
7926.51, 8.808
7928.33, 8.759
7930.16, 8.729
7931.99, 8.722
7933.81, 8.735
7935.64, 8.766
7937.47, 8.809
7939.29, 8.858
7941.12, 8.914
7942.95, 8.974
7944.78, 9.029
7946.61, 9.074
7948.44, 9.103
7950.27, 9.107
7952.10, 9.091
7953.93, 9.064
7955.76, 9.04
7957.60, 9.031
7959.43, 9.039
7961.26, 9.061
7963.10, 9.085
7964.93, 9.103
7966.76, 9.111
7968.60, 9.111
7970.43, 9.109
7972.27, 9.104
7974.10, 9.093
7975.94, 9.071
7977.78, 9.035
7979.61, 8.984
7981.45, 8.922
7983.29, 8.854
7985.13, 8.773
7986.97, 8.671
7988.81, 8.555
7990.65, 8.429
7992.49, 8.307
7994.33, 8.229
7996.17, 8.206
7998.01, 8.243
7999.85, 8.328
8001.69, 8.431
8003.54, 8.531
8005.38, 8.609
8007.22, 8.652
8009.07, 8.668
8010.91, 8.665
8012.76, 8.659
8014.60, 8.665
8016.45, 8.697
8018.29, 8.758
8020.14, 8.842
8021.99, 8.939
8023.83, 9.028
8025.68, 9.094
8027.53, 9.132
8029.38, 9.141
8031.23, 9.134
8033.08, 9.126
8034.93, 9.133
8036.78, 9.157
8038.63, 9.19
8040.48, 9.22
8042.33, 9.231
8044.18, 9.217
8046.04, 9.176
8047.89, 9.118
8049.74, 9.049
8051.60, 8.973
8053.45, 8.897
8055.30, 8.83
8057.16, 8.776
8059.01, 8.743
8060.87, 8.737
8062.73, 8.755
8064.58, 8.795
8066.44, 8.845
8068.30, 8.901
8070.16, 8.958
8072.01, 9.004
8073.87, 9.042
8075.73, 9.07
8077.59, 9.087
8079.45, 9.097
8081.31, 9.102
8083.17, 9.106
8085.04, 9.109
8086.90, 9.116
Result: 1.67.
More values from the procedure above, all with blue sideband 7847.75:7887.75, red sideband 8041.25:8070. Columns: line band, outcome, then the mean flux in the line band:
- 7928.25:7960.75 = 0.5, 8.94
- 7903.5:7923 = 0.3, 8.95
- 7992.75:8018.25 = 1.4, 8.51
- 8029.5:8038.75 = -0.2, 9.14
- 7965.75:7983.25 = 0.0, 9.05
